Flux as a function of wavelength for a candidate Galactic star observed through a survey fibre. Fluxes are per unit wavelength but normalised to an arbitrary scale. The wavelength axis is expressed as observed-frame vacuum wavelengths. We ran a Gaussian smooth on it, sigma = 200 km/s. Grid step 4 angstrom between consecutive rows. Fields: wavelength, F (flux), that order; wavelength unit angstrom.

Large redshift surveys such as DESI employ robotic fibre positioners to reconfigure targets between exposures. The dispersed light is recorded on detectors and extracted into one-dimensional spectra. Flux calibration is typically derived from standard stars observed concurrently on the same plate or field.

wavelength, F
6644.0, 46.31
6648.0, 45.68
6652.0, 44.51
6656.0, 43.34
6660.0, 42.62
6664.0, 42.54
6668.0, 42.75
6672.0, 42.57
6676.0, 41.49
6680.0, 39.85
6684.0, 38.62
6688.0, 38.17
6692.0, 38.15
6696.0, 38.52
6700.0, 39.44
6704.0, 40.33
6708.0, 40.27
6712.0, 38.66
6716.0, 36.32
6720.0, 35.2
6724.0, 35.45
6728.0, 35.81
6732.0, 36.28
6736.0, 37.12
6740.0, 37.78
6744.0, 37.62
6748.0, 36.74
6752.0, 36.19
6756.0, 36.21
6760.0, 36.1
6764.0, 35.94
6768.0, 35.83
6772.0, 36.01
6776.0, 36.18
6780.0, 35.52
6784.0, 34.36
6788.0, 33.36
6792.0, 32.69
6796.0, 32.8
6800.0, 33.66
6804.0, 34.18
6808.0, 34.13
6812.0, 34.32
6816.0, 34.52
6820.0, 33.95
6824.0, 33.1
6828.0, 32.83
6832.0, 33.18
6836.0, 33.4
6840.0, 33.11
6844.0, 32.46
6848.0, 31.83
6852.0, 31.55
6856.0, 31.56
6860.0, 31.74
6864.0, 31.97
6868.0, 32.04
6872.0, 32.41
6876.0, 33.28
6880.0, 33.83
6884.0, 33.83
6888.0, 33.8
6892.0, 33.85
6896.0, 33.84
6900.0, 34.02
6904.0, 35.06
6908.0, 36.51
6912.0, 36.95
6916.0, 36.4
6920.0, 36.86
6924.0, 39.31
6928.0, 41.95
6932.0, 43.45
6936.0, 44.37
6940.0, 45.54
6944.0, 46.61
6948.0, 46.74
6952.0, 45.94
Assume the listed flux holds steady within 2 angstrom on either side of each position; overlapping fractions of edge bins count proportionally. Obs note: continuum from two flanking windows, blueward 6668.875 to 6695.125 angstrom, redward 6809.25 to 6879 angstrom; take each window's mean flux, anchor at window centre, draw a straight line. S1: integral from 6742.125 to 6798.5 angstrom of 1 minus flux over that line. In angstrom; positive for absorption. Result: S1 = 1.04 angstrom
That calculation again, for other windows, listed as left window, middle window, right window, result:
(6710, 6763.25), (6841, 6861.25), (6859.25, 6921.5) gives 1.68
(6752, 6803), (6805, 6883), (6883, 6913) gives 4.17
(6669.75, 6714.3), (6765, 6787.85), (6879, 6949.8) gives 2.22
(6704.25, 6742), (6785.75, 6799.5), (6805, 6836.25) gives 0.65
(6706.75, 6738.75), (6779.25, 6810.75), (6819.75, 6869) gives 0.42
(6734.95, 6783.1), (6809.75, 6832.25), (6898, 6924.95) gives 1.65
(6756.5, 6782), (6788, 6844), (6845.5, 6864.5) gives 0.25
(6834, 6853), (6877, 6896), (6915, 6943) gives 1.65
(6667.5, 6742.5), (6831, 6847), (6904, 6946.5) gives 2.74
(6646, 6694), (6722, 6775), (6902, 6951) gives 6.48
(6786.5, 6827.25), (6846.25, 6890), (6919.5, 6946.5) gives 6.47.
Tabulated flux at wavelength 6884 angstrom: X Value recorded 33.83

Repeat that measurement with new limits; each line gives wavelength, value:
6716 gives 36.32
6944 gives 46.61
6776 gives 36.18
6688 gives 38.17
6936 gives 44.37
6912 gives 36.95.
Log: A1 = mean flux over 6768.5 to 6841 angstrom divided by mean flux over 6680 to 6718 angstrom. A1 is 0.88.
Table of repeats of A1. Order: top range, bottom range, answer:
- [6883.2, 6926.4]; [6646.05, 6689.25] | 0.85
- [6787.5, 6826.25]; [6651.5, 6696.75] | 0.82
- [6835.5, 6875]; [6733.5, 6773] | 0.88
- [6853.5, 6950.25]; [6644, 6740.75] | 0.93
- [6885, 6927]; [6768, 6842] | 1.05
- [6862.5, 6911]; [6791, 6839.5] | 1.01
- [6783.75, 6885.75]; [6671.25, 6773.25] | 0.88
